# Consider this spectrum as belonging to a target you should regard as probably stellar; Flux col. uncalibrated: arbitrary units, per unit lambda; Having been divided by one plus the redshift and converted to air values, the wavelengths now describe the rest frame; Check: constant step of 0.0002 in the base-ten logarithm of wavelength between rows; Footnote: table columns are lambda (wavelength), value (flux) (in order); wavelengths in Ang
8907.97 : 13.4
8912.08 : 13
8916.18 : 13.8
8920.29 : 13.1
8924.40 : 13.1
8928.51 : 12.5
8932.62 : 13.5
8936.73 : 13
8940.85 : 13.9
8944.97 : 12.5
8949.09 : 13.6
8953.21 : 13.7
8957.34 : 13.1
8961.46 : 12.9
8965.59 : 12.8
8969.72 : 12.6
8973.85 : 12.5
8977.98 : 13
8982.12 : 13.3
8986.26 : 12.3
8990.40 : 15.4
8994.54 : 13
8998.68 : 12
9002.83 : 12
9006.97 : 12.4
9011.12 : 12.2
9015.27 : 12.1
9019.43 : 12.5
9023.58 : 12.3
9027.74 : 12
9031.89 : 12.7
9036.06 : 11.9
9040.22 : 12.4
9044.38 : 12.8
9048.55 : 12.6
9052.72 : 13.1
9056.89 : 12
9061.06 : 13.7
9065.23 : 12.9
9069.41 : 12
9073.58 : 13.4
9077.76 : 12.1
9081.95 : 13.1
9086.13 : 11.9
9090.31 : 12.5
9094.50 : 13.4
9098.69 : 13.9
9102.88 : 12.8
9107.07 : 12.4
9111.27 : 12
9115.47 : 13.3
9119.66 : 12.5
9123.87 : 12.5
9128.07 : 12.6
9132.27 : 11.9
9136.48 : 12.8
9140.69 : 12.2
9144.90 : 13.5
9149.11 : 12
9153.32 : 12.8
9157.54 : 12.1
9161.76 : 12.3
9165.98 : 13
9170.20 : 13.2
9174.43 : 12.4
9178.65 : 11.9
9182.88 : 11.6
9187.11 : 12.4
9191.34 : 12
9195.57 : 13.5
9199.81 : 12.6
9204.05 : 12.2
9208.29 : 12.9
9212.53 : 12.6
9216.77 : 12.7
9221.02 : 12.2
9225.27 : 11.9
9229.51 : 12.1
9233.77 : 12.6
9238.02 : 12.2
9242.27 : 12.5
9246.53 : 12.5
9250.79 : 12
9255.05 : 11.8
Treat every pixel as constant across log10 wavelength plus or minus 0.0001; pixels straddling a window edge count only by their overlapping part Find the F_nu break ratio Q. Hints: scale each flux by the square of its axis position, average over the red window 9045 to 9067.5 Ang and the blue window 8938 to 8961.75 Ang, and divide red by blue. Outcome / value 1.0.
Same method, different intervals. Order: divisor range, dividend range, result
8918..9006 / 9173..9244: 1.00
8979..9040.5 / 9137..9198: 1.03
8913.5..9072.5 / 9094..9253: 1.02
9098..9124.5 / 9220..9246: 0.99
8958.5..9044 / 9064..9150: 1.03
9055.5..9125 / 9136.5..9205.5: 1.00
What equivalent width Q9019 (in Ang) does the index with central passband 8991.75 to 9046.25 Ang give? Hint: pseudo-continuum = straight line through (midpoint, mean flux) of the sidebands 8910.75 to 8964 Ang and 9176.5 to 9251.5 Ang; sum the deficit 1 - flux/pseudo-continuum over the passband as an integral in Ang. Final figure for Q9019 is 2.5 Ang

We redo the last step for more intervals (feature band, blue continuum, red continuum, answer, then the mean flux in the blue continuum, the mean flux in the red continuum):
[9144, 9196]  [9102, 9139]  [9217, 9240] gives -0.3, 12.5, 12.2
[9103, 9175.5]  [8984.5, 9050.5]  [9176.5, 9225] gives -0.7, 12.5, 12.4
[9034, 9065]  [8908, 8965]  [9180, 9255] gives 0.5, 13.2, 12.4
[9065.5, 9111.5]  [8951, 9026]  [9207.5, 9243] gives -0.4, 12.8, 12.4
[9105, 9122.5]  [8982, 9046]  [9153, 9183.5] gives -0.1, 12.6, 12.4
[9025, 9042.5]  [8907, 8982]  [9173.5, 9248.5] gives 0.8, 13.1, 12.4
